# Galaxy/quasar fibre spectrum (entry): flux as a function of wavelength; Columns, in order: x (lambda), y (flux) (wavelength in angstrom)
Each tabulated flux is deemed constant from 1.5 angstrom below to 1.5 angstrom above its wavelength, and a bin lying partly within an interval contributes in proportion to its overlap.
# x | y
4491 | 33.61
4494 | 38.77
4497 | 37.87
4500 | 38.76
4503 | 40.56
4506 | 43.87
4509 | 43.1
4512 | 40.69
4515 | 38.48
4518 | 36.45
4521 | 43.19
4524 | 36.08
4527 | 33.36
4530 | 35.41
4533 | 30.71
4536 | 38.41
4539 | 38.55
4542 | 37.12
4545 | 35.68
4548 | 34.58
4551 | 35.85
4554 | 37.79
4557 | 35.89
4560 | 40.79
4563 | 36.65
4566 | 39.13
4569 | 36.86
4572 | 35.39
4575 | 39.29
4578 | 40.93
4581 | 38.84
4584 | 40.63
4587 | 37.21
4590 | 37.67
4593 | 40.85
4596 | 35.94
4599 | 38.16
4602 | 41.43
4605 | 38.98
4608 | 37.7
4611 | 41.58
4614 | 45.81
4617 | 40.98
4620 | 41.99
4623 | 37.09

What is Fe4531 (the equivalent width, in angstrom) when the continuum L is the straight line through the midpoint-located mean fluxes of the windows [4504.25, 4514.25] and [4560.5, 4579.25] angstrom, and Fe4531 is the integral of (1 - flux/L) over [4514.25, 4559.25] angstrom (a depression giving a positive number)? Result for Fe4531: 4.2 angstrom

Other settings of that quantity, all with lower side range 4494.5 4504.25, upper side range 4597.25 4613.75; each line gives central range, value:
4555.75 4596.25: 1.4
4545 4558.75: 1.2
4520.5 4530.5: 0.7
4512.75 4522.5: -0.1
